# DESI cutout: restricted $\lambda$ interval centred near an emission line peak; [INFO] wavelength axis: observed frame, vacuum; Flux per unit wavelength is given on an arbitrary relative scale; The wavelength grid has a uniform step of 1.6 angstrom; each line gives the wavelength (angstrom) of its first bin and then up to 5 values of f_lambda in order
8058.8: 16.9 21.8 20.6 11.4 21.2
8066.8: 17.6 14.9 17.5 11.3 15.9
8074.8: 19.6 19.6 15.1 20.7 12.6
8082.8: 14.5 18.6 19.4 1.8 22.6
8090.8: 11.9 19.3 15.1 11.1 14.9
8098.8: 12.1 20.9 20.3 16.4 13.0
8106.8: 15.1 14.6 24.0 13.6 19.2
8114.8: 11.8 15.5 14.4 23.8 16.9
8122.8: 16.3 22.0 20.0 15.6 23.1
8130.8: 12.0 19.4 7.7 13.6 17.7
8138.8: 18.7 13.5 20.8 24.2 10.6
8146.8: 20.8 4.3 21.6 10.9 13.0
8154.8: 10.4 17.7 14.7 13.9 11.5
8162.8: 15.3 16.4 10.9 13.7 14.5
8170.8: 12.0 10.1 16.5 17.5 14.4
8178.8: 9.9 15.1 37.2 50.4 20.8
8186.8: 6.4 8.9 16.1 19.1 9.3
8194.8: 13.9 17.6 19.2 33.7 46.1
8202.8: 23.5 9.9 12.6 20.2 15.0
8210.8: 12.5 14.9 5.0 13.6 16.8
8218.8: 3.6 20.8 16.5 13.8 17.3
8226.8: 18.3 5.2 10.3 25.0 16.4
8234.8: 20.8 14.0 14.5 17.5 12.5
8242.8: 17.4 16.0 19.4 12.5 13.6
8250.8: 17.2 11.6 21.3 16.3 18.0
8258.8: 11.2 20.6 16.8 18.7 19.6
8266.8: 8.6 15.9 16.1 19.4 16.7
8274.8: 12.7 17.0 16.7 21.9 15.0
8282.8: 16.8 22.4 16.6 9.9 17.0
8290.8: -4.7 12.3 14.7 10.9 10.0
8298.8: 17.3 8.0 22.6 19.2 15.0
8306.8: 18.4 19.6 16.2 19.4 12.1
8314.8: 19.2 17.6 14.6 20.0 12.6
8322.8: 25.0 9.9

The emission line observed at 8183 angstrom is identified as [S II] 6716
